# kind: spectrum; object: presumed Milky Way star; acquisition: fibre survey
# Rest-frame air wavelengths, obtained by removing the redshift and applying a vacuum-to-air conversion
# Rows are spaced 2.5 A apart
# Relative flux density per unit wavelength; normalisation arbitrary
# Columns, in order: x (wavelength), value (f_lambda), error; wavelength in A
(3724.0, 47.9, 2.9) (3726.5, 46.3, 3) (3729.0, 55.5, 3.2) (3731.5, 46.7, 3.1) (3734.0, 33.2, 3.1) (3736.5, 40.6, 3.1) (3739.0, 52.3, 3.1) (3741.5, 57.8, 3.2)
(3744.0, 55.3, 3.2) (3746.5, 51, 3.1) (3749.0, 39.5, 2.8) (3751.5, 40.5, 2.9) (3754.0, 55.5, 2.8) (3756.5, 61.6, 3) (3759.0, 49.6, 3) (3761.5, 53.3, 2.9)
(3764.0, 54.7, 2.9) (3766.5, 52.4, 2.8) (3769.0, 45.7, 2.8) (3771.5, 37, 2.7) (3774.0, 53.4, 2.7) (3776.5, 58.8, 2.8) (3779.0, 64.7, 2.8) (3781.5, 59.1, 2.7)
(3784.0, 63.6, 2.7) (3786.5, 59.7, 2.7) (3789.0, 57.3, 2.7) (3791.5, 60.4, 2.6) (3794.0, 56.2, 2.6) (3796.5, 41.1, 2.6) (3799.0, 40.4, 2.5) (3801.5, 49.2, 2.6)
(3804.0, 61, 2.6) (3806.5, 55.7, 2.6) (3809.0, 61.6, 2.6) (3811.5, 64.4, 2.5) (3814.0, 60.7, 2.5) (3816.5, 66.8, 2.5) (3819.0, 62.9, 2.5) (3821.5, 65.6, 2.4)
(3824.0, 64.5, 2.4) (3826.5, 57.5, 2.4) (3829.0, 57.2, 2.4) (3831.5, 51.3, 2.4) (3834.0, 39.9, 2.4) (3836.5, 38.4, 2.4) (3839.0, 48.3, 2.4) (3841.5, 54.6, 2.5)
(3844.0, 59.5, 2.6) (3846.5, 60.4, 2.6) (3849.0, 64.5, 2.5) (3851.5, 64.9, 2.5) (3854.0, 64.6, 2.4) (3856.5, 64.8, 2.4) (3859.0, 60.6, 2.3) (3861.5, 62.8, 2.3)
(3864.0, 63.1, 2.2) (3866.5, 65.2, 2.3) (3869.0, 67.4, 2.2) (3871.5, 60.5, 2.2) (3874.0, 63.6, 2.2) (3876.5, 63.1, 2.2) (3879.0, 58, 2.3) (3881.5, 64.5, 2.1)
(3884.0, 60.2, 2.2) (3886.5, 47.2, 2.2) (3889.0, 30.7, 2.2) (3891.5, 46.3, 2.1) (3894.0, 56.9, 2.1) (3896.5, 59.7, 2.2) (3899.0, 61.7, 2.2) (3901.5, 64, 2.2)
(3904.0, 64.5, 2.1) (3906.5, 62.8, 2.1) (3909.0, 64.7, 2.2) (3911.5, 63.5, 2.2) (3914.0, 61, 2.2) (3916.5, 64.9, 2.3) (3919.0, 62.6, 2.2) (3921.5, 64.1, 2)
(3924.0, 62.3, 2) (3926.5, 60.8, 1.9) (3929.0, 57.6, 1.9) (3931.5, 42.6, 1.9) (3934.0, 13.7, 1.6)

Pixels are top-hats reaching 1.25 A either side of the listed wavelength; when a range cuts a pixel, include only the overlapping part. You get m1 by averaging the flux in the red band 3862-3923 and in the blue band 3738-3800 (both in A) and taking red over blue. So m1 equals 1.1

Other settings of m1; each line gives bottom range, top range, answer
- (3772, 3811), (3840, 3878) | 1.12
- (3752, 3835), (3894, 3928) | 1.12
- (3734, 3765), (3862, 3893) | 1.15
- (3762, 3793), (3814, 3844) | 1.00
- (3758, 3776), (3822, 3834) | 1.13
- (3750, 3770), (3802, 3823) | 1.20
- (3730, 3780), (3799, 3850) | 1.13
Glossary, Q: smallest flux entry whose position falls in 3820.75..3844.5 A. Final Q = 38.4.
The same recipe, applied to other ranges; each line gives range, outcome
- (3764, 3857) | 37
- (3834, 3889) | 30.7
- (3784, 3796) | 56.2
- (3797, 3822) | 40.4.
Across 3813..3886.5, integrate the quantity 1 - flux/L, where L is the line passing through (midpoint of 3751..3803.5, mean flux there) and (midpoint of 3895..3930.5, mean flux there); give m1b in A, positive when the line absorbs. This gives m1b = -1.9 A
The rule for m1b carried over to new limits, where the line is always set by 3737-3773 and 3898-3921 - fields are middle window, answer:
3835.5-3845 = 1.2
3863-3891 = 1.1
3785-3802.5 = 0.4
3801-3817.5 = -1.6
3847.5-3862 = -1.2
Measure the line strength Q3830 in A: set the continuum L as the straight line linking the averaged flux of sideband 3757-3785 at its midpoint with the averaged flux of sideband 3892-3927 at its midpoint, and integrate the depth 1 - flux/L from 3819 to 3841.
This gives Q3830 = 1.5 A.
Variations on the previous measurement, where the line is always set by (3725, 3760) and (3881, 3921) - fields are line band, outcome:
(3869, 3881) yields -1.11 A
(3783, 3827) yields -4.61 A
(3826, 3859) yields -0.60 A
